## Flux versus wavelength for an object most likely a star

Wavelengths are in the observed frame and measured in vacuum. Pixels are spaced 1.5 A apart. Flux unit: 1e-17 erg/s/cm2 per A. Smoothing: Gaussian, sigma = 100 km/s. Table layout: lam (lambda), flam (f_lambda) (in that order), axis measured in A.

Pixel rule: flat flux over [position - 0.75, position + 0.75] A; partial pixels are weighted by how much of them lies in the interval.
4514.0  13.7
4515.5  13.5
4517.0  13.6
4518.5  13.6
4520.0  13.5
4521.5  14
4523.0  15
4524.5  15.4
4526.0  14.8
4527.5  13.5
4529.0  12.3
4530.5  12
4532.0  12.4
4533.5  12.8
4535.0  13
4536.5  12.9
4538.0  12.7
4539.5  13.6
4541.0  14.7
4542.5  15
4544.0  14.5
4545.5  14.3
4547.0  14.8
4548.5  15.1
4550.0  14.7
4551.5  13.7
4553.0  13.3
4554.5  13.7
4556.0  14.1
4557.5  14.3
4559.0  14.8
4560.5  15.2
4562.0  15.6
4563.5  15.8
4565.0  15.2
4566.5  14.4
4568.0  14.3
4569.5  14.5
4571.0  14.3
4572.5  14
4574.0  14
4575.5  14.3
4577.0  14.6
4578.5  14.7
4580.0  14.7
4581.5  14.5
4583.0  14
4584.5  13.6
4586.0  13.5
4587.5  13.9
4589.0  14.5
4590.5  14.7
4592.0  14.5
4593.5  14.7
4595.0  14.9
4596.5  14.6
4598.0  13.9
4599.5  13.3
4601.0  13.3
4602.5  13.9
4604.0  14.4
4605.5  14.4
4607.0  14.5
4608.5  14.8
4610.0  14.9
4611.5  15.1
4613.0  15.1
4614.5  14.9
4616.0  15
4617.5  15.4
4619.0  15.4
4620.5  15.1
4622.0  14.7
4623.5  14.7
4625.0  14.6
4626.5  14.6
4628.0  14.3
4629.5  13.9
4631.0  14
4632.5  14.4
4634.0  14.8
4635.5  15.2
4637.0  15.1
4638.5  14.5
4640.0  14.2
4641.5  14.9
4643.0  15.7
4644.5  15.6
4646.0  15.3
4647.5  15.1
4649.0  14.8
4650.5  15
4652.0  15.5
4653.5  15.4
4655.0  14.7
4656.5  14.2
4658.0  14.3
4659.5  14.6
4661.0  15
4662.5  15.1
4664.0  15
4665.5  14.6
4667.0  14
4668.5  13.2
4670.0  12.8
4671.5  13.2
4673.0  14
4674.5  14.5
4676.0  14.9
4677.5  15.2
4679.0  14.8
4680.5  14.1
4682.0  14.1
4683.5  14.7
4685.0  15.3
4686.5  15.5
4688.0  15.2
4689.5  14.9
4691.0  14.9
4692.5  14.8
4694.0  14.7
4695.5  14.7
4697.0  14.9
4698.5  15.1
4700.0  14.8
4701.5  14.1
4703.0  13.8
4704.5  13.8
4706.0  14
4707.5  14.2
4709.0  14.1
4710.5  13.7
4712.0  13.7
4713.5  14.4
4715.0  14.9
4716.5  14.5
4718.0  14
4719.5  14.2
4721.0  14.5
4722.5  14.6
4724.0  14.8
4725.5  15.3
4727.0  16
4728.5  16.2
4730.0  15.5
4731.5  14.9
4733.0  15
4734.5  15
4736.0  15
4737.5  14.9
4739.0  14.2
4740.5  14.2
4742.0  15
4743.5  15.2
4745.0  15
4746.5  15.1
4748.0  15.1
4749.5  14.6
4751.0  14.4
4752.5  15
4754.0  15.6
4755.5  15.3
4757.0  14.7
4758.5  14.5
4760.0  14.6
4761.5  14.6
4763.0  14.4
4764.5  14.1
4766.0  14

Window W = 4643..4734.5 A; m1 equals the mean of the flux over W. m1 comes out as 14.7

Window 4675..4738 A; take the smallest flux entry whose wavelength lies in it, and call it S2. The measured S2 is 13.7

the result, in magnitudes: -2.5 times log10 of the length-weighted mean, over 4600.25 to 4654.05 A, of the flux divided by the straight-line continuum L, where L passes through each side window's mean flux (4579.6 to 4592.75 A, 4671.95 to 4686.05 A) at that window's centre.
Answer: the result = -0.030 mag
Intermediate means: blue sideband 14.2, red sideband 14.6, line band 14.8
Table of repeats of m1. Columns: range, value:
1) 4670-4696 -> 14.6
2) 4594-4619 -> 14.6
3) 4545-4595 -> 14.4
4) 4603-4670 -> 14.7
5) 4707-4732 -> 14.7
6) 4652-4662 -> 14.8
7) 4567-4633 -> 14.4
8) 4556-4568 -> 14.9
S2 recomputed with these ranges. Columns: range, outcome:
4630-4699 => 12.8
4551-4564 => 13.3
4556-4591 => 13.5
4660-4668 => 14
